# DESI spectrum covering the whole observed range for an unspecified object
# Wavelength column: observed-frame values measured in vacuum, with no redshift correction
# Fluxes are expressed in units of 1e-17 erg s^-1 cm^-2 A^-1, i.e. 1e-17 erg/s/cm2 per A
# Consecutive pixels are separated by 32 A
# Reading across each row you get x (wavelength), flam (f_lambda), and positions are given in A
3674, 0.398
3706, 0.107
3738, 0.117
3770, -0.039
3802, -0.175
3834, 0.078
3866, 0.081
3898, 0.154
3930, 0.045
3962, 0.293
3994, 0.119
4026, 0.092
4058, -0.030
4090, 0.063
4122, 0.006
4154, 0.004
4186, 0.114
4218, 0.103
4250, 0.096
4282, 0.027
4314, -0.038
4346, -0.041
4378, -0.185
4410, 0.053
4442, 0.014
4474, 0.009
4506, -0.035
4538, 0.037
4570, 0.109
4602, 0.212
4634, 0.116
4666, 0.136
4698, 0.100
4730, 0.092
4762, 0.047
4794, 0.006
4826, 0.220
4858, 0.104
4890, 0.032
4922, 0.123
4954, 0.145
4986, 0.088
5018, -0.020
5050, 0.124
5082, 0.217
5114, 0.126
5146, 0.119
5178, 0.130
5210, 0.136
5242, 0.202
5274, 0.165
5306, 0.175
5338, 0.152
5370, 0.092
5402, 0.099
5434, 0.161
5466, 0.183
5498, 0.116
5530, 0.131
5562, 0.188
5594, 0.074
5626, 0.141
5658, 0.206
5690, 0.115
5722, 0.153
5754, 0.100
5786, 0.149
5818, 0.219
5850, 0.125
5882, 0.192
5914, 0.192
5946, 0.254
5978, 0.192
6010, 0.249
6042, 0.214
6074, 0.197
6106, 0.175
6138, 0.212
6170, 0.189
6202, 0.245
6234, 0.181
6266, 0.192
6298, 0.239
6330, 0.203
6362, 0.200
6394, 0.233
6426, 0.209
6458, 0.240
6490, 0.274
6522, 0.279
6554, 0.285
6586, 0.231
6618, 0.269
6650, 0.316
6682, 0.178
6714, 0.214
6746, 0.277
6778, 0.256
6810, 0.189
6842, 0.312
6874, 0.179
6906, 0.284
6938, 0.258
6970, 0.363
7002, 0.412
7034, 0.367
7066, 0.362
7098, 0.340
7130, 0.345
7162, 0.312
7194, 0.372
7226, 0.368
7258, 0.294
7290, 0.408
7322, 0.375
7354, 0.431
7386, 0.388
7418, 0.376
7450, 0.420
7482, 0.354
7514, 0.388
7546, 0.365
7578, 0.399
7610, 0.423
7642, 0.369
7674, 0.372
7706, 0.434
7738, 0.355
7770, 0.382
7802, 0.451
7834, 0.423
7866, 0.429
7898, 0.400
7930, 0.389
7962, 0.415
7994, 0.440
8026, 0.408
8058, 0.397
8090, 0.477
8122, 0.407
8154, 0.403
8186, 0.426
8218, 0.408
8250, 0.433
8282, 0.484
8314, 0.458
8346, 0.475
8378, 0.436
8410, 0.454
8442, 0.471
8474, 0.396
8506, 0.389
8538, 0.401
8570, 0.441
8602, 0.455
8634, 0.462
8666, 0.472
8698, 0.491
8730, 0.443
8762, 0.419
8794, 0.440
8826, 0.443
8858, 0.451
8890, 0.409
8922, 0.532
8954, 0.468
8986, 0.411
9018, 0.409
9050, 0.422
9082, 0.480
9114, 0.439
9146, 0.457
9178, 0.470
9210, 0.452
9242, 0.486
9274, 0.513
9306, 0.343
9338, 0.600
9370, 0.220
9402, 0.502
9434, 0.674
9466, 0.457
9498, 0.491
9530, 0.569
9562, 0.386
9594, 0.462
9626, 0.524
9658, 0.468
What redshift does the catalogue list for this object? 0.745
